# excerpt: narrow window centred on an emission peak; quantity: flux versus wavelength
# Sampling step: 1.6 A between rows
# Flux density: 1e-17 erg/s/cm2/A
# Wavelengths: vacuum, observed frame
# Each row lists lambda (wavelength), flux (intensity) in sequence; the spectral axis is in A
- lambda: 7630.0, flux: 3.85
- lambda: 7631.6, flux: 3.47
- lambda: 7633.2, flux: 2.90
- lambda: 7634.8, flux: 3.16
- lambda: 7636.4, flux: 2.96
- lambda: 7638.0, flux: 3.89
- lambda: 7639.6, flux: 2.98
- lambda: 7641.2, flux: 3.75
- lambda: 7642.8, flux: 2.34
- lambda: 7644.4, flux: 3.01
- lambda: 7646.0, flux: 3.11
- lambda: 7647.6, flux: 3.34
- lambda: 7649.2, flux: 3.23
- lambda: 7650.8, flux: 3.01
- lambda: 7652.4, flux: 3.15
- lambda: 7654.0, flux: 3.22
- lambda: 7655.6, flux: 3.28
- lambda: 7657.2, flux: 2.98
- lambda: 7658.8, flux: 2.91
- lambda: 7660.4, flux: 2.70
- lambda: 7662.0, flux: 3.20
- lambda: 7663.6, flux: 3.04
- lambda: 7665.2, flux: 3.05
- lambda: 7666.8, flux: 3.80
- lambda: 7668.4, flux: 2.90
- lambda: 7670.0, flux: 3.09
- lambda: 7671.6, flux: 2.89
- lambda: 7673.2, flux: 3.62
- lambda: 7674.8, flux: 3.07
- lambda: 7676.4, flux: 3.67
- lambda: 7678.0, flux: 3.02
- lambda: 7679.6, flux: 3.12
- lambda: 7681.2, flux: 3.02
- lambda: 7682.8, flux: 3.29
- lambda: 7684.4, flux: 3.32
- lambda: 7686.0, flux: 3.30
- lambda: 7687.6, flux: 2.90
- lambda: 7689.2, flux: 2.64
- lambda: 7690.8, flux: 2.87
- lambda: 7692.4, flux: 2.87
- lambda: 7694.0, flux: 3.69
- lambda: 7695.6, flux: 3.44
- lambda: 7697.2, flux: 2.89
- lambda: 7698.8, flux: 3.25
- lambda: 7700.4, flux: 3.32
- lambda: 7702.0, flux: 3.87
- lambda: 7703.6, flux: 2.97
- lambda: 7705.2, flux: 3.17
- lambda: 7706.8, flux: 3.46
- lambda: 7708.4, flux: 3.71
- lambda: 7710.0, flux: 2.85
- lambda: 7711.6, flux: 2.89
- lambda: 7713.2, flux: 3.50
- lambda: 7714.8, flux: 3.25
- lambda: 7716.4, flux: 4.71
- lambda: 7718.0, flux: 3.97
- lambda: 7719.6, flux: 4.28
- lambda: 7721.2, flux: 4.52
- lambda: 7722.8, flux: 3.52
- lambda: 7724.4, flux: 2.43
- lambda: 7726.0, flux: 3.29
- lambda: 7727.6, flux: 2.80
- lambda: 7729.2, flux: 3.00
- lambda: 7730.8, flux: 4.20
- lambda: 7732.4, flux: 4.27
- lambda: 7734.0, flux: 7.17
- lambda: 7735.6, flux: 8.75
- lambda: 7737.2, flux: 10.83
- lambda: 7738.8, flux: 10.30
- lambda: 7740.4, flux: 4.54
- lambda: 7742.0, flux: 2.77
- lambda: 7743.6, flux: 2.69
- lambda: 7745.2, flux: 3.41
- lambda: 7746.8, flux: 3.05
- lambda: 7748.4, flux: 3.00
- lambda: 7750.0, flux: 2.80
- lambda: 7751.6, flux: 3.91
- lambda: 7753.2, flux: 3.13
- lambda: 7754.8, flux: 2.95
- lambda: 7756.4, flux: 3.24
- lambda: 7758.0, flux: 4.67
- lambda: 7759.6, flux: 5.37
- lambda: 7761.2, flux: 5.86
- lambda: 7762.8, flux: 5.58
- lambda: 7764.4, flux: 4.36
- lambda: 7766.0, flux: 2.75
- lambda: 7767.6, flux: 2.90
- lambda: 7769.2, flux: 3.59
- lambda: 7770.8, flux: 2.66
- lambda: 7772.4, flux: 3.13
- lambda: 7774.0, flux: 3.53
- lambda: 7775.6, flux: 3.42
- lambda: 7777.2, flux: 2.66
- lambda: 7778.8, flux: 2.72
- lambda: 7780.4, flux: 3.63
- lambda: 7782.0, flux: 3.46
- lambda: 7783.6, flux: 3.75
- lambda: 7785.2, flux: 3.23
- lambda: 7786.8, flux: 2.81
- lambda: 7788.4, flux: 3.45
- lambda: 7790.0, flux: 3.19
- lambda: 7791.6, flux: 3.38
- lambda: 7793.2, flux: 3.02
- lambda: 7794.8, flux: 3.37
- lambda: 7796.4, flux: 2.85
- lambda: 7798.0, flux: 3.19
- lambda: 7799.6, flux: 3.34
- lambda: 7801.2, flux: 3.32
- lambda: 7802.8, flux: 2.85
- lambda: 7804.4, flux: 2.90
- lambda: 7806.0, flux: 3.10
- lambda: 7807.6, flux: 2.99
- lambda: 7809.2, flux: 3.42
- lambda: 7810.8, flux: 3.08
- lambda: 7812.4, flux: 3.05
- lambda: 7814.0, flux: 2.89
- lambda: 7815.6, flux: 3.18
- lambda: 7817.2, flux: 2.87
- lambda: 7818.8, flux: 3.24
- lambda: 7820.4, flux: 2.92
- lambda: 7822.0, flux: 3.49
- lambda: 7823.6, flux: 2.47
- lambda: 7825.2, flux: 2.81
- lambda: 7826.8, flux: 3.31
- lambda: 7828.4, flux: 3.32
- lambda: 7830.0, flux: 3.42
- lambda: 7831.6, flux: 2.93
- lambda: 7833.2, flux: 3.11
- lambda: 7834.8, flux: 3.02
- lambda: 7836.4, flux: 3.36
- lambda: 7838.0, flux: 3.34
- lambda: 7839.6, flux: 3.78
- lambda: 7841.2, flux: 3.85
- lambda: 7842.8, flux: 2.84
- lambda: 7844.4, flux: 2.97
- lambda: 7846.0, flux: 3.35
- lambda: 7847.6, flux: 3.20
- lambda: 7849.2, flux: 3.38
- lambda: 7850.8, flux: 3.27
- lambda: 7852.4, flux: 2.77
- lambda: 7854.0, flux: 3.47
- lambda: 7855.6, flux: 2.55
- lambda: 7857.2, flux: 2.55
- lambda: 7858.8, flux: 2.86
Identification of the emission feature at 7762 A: [N II]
